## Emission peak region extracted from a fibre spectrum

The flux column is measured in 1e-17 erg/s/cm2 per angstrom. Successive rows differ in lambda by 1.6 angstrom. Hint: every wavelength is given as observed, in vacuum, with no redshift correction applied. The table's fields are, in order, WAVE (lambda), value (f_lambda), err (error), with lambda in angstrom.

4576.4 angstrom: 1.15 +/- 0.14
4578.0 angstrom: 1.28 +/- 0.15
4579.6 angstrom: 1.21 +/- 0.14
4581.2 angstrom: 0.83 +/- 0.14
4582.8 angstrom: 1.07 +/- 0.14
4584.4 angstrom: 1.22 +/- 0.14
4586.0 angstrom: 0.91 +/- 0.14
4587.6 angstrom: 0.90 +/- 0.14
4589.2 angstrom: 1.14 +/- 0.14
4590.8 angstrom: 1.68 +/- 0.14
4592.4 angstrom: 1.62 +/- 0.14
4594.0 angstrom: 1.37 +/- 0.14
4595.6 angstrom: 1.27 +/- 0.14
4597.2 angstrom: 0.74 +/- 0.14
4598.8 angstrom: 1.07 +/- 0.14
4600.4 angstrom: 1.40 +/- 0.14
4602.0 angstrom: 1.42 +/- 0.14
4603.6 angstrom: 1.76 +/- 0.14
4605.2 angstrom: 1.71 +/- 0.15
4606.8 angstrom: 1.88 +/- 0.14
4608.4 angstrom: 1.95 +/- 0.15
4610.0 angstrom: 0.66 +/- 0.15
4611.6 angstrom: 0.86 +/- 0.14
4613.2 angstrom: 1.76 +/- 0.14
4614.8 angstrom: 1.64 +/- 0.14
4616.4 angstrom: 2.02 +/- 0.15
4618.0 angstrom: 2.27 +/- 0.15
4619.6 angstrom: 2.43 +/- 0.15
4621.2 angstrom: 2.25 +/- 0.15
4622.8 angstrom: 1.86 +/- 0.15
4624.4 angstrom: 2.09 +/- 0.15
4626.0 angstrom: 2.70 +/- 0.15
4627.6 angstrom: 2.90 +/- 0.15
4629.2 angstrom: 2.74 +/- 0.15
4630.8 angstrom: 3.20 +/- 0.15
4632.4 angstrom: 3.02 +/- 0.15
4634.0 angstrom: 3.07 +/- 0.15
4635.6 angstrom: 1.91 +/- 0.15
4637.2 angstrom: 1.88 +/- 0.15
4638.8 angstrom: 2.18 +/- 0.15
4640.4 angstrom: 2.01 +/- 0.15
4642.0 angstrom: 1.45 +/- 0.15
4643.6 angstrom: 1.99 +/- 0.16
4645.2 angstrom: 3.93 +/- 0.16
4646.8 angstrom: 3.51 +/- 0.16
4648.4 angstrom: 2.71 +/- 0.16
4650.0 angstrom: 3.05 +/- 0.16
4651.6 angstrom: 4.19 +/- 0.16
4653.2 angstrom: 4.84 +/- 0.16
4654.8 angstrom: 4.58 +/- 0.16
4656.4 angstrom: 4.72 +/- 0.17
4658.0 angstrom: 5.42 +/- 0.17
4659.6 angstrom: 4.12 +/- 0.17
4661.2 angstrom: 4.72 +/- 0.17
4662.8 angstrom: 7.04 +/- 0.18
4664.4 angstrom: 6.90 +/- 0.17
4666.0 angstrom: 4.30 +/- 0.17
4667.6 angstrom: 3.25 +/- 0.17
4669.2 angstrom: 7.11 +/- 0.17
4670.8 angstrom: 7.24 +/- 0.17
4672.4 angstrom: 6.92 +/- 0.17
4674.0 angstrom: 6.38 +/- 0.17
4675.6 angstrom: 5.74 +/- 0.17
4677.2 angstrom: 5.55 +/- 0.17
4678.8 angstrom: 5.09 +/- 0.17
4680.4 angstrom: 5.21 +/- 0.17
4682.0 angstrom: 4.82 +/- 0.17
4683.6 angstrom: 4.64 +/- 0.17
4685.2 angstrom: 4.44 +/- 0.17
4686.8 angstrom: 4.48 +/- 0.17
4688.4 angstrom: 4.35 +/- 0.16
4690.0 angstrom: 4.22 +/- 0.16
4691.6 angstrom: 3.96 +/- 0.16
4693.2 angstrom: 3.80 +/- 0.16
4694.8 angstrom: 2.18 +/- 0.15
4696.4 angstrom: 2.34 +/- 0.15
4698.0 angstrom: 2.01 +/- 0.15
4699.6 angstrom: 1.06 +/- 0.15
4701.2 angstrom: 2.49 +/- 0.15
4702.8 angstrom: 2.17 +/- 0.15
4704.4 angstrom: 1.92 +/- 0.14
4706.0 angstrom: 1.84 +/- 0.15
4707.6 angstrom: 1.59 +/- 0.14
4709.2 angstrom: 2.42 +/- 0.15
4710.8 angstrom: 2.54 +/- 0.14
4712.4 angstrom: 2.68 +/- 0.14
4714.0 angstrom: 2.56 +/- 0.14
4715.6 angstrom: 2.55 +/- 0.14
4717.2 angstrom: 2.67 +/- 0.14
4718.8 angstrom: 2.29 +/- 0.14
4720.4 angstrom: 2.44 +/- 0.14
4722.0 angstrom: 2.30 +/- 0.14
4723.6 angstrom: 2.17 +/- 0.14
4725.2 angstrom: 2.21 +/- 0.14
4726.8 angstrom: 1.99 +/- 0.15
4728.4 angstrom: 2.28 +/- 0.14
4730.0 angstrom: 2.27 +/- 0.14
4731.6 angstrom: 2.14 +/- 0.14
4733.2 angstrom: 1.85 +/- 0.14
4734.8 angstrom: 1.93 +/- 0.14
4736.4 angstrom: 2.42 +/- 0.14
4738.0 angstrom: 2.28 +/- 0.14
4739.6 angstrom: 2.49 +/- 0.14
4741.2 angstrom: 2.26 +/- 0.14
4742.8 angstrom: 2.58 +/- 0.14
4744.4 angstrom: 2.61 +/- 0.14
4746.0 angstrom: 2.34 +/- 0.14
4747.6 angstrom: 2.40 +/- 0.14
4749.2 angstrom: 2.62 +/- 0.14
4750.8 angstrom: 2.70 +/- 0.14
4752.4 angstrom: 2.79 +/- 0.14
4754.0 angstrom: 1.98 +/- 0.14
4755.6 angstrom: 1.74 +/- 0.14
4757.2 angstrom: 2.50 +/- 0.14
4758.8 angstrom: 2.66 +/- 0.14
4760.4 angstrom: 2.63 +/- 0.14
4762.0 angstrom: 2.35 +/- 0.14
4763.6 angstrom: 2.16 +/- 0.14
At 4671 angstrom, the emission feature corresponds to Lyman alpha 1216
